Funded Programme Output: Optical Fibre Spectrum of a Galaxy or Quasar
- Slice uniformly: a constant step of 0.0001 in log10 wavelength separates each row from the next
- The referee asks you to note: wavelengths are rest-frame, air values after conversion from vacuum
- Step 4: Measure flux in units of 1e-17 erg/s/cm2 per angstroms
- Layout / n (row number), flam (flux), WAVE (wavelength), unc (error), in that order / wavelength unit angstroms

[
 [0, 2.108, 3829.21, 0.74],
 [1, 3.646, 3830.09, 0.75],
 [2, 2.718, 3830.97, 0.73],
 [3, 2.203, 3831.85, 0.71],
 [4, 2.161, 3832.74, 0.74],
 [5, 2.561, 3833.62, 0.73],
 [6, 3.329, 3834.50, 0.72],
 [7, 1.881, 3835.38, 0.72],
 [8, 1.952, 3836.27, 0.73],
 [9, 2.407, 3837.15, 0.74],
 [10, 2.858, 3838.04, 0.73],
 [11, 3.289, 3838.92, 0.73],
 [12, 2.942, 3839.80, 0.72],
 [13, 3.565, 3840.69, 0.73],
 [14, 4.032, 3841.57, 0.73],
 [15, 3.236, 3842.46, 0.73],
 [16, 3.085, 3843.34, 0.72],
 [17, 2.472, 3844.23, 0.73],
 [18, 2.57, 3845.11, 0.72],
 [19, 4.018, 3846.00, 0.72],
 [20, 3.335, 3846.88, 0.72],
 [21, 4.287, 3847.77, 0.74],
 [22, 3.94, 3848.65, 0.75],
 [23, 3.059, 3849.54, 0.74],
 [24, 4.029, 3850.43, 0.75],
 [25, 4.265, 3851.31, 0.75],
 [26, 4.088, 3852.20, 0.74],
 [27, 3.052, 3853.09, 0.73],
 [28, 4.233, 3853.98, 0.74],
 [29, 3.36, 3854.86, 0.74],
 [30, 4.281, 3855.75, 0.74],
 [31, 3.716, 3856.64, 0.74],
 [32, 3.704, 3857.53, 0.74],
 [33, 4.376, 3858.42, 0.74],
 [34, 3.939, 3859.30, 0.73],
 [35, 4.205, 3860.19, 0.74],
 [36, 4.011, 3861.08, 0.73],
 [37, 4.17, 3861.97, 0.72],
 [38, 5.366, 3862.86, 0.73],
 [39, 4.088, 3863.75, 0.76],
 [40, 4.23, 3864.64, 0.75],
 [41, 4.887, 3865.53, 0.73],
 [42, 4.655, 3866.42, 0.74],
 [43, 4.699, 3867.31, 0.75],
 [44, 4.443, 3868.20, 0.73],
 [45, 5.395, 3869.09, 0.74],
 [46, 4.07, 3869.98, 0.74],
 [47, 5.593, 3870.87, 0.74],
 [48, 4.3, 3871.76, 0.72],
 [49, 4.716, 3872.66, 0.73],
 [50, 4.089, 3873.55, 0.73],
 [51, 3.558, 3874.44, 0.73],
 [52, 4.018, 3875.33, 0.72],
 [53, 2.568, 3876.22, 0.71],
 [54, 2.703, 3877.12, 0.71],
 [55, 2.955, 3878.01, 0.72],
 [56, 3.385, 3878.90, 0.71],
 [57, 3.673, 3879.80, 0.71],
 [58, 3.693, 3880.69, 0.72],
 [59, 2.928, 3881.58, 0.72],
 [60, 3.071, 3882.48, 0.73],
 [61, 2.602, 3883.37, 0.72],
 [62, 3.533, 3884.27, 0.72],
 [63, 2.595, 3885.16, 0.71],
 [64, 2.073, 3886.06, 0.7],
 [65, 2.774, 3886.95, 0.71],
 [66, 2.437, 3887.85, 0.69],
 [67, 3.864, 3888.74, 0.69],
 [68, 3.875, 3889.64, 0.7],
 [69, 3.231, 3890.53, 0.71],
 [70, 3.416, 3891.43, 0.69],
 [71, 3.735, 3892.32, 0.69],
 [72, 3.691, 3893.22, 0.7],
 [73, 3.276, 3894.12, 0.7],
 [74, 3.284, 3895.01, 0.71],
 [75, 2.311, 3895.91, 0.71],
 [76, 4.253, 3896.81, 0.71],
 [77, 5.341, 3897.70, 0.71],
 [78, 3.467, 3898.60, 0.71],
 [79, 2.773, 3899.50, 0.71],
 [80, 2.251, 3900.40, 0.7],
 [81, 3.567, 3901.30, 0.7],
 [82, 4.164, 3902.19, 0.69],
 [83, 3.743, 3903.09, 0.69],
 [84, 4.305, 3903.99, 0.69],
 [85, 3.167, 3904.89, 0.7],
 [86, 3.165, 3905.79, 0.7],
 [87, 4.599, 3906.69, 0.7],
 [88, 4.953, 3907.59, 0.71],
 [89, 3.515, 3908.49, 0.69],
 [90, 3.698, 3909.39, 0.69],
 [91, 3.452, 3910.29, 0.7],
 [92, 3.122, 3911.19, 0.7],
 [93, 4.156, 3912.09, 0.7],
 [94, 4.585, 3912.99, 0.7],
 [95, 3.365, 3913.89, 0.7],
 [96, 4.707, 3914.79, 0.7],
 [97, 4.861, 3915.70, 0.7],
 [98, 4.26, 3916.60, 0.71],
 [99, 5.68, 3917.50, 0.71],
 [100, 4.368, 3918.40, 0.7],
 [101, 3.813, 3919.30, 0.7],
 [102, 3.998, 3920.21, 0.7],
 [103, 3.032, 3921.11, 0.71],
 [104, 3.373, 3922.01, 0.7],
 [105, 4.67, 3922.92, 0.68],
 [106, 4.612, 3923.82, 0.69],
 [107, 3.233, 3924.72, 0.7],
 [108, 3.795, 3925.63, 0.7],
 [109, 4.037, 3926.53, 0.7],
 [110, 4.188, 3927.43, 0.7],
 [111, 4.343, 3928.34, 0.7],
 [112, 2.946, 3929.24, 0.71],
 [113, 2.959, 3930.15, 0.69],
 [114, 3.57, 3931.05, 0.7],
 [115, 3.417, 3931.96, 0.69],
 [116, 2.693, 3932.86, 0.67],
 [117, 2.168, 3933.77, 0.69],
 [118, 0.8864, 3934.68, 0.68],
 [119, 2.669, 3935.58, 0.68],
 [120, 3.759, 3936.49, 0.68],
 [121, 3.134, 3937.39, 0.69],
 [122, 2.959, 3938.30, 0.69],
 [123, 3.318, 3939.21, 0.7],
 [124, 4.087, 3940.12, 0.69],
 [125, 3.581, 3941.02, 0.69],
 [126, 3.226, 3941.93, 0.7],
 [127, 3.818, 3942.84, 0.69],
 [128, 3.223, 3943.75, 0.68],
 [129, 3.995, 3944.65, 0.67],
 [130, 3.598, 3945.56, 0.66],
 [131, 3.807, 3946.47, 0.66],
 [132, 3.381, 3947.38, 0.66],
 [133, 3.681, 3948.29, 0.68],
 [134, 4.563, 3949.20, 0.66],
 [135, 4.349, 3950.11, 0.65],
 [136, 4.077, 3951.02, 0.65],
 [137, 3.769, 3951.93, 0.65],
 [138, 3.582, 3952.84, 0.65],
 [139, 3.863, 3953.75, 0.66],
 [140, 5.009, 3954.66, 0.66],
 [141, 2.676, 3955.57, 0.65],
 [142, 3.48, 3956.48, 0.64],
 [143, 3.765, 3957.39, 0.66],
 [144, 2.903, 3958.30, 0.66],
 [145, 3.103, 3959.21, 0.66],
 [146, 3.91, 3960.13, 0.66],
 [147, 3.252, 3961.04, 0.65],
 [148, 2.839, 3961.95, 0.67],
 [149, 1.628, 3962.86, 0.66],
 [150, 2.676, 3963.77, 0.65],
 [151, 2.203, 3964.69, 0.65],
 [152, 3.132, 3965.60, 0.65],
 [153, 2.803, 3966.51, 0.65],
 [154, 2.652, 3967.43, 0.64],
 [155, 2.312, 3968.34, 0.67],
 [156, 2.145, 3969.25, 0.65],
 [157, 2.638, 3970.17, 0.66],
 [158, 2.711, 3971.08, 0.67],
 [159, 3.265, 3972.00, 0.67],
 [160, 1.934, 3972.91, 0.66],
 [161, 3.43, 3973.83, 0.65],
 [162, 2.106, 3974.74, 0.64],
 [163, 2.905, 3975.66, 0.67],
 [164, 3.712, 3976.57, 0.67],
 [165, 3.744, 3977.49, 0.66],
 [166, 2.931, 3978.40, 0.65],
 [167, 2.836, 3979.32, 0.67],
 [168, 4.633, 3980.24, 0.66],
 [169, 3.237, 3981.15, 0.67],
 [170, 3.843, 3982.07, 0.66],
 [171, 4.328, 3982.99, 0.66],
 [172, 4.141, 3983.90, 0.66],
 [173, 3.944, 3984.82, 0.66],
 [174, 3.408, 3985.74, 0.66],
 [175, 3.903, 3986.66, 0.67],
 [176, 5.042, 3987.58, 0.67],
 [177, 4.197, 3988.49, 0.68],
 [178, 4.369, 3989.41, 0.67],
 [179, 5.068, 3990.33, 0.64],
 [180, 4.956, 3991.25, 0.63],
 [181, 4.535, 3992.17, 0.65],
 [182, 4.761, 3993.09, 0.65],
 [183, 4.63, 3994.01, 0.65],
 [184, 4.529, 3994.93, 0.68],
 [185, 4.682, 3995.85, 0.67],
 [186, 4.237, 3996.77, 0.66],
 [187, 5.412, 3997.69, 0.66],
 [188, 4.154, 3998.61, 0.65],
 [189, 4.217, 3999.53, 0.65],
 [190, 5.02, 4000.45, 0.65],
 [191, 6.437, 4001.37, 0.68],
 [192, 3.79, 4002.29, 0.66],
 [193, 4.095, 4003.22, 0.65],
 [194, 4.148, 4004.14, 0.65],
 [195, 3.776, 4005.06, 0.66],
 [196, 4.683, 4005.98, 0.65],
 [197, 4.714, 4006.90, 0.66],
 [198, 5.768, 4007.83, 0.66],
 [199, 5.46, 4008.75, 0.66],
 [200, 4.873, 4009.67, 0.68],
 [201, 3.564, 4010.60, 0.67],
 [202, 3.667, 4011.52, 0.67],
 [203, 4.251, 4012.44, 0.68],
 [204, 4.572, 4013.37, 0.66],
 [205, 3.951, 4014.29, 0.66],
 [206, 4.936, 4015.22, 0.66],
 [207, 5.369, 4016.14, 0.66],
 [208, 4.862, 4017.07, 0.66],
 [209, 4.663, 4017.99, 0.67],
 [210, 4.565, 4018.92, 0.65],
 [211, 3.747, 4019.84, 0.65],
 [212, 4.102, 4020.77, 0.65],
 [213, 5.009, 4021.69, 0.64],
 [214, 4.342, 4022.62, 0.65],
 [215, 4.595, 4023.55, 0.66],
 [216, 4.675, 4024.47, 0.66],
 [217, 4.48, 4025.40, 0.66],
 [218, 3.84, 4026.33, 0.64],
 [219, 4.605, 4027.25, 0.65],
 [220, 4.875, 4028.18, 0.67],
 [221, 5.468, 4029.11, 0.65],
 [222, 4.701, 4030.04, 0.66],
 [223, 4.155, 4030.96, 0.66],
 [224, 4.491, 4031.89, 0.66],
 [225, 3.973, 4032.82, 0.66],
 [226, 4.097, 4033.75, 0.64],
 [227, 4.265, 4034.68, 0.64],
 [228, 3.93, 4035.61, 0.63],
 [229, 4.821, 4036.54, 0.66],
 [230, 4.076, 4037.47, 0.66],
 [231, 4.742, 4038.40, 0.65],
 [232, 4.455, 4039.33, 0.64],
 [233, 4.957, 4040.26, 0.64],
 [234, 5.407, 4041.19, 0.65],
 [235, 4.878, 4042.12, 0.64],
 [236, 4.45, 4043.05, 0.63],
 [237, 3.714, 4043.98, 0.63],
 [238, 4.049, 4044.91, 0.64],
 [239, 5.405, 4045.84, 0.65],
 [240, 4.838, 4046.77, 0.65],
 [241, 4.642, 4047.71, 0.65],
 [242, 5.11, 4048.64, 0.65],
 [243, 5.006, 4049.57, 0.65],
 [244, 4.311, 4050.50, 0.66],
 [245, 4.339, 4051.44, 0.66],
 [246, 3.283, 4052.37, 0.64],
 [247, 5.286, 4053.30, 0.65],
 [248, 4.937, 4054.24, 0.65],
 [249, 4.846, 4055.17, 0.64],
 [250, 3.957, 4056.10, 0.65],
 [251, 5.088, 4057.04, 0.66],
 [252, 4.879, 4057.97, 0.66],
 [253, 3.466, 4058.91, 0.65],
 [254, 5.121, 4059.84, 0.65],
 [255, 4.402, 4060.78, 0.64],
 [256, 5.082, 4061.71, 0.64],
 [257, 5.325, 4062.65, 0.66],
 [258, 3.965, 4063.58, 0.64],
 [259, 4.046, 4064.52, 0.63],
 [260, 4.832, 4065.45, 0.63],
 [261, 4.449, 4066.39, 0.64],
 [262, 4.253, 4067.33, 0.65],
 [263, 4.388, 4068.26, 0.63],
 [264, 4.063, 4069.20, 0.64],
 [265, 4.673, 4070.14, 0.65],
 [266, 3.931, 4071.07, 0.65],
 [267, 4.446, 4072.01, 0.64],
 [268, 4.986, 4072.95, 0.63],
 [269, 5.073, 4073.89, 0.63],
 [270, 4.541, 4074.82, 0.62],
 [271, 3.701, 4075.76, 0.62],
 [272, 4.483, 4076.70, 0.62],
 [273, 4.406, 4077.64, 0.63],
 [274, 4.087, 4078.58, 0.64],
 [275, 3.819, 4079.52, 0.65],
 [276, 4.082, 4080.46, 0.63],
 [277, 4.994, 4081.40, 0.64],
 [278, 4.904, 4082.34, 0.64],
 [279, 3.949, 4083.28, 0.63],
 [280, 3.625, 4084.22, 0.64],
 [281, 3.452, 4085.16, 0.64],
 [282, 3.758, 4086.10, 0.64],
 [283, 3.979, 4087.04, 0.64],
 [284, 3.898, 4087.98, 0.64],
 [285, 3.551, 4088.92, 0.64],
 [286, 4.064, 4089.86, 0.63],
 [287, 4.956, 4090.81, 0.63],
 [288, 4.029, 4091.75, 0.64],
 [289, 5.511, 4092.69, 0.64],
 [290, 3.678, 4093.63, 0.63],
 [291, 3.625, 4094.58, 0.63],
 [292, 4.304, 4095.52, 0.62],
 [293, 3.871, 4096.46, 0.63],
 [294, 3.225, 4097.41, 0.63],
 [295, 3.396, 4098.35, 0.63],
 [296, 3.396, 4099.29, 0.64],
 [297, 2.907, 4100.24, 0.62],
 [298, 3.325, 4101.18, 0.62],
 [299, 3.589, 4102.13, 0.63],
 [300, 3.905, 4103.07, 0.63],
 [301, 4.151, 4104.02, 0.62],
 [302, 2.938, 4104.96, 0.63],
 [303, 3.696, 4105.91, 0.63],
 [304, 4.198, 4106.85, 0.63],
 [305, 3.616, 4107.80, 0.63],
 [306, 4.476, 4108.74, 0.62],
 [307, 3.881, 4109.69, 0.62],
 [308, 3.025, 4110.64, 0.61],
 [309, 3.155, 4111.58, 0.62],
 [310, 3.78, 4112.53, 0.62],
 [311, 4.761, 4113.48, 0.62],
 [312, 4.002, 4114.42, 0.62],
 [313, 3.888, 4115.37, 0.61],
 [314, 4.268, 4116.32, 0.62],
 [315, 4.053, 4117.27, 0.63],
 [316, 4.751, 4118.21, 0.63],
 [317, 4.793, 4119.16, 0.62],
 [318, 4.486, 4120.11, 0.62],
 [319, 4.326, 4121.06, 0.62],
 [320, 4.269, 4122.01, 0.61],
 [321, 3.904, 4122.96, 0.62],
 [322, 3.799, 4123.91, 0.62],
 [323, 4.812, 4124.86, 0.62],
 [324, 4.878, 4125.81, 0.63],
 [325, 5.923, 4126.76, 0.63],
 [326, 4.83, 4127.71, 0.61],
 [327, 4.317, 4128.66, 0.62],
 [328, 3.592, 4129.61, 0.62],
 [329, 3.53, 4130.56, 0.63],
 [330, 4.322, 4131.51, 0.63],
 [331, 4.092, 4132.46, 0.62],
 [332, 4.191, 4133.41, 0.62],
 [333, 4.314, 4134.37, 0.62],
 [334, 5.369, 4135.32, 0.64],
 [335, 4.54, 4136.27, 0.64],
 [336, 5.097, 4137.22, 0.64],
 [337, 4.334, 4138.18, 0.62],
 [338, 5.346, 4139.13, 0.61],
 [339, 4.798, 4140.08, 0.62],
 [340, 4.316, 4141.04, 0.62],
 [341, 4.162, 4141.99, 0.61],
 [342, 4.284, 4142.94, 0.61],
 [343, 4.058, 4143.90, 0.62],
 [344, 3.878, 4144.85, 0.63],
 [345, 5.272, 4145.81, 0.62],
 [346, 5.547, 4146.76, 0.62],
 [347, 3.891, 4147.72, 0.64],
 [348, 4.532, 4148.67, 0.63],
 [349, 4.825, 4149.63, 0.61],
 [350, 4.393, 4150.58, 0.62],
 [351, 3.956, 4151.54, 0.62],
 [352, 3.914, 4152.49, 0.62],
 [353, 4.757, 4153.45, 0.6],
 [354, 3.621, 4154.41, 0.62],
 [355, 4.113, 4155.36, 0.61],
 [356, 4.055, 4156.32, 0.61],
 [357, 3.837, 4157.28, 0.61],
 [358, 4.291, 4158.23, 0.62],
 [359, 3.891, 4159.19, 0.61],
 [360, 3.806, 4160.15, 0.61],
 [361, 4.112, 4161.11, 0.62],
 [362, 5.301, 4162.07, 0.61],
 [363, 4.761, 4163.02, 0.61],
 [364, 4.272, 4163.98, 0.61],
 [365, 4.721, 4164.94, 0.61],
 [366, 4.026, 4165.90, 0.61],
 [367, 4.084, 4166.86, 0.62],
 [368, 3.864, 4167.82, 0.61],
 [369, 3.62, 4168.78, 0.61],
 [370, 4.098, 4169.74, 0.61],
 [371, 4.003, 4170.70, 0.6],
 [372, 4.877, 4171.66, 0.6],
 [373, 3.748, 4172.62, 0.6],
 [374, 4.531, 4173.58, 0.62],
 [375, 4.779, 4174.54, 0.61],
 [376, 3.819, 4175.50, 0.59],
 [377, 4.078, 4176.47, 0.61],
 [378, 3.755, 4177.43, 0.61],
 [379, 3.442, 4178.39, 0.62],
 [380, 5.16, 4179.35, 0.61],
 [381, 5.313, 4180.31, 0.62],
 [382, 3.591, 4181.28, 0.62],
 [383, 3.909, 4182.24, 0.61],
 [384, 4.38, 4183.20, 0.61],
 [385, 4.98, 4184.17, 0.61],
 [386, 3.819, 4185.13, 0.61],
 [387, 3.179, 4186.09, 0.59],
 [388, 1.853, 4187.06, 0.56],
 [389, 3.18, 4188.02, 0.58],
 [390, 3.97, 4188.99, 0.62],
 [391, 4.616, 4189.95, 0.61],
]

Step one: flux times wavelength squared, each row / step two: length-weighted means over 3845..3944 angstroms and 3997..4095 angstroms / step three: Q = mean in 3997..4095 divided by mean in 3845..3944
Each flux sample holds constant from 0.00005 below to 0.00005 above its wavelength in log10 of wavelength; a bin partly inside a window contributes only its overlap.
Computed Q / 1.30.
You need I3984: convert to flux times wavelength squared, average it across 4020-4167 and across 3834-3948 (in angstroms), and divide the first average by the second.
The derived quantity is 1.3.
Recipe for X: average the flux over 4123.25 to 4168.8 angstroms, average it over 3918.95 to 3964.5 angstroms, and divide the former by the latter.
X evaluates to 1.27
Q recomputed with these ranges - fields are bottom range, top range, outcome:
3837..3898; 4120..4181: 1.36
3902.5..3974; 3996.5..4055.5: 1.37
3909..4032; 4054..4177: 1.17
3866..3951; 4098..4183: 1.29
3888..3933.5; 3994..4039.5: 1.27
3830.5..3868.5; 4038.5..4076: 1.42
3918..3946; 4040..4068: 1.41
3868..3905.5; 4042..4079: 1.39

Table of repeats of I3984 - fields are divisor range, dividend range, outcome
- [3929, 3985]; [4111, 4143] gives 1.47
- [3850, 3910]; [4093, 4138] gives 1.22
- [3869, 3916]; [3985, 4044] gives 1.33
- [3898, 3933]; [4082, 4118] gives 1.11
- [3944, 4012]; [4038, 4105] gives 1.18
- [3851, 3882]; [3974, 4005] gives 1.10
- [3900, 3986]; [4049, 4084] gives 1.36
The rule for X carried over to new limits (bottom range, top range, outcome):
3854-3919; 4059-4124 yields 1.08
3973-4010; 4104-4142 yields 1.01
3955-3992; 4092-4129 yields 1.21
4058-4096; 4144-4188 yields 0.97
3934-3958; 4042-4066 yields 1.30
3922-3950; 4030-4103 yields 1.24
